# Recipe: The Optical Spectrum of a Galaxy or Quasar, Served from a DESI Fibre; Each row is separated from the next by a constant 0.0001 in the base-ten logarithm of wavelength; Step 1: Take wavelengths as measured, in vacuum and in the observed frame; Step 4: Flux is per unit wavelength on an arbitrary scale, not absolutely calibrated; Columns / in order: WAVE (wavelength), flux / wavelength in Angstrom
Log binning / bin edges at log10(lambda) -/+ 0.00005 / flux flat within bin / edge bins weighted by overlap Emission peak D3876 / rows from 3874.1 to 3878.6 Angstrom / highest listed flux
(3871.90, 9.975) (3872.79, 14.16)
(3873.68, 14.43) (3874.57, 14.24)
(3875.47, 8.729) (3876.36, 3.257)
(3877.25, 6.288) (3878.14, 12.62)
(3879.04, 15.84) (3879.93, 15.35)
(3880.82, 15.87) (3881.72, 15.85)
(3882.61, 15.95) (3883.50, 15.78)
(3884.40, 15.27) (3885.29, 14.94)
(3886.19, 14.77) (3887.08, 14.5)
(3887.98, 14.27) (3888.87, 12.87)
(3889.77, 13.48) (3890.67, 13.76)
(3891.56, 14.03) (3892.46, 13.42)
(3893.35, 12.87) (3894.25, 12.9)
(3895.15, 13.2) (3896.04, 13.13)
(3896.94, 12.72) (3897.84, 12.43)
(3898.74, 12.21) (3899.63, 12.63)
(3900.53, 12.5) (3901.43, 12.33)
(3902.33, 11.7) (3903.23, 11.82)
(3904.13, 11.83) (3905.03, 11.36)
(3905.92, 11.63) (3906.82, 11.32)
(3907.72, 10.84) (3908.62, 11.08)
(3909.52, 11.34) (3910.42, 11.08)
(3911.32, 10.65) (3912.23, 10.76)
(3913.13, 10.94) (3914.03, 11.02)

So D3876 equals 14.24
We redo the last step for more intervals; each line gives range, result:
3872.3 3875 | 14.43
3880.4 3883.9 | 15.95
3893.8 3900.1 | 13.2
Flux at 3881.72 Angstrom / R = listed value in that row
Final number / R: 15.85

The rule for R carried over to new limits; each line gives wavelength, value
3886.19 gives 14.77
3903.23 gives 11.82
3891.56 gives 14.03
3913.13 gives 10.94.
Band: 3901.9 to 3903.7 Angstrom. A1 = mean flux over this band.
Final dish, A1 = 11.7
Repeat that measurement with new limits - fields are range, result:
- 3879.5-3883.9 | 15.8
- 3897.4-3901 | 12.4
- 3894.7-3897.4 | 13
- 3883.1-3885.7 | 15.3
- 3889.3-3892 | 13.7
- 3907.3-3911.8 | 11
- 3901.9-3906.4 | 11.7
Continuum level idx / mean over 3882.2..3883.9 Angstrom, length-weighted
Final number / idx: 15.9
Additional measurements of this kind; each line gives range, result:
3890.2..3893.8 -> 13.5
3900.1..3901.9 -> 12.4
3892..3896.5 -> 13.1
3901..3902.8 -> 12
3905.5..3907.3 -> 11.5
